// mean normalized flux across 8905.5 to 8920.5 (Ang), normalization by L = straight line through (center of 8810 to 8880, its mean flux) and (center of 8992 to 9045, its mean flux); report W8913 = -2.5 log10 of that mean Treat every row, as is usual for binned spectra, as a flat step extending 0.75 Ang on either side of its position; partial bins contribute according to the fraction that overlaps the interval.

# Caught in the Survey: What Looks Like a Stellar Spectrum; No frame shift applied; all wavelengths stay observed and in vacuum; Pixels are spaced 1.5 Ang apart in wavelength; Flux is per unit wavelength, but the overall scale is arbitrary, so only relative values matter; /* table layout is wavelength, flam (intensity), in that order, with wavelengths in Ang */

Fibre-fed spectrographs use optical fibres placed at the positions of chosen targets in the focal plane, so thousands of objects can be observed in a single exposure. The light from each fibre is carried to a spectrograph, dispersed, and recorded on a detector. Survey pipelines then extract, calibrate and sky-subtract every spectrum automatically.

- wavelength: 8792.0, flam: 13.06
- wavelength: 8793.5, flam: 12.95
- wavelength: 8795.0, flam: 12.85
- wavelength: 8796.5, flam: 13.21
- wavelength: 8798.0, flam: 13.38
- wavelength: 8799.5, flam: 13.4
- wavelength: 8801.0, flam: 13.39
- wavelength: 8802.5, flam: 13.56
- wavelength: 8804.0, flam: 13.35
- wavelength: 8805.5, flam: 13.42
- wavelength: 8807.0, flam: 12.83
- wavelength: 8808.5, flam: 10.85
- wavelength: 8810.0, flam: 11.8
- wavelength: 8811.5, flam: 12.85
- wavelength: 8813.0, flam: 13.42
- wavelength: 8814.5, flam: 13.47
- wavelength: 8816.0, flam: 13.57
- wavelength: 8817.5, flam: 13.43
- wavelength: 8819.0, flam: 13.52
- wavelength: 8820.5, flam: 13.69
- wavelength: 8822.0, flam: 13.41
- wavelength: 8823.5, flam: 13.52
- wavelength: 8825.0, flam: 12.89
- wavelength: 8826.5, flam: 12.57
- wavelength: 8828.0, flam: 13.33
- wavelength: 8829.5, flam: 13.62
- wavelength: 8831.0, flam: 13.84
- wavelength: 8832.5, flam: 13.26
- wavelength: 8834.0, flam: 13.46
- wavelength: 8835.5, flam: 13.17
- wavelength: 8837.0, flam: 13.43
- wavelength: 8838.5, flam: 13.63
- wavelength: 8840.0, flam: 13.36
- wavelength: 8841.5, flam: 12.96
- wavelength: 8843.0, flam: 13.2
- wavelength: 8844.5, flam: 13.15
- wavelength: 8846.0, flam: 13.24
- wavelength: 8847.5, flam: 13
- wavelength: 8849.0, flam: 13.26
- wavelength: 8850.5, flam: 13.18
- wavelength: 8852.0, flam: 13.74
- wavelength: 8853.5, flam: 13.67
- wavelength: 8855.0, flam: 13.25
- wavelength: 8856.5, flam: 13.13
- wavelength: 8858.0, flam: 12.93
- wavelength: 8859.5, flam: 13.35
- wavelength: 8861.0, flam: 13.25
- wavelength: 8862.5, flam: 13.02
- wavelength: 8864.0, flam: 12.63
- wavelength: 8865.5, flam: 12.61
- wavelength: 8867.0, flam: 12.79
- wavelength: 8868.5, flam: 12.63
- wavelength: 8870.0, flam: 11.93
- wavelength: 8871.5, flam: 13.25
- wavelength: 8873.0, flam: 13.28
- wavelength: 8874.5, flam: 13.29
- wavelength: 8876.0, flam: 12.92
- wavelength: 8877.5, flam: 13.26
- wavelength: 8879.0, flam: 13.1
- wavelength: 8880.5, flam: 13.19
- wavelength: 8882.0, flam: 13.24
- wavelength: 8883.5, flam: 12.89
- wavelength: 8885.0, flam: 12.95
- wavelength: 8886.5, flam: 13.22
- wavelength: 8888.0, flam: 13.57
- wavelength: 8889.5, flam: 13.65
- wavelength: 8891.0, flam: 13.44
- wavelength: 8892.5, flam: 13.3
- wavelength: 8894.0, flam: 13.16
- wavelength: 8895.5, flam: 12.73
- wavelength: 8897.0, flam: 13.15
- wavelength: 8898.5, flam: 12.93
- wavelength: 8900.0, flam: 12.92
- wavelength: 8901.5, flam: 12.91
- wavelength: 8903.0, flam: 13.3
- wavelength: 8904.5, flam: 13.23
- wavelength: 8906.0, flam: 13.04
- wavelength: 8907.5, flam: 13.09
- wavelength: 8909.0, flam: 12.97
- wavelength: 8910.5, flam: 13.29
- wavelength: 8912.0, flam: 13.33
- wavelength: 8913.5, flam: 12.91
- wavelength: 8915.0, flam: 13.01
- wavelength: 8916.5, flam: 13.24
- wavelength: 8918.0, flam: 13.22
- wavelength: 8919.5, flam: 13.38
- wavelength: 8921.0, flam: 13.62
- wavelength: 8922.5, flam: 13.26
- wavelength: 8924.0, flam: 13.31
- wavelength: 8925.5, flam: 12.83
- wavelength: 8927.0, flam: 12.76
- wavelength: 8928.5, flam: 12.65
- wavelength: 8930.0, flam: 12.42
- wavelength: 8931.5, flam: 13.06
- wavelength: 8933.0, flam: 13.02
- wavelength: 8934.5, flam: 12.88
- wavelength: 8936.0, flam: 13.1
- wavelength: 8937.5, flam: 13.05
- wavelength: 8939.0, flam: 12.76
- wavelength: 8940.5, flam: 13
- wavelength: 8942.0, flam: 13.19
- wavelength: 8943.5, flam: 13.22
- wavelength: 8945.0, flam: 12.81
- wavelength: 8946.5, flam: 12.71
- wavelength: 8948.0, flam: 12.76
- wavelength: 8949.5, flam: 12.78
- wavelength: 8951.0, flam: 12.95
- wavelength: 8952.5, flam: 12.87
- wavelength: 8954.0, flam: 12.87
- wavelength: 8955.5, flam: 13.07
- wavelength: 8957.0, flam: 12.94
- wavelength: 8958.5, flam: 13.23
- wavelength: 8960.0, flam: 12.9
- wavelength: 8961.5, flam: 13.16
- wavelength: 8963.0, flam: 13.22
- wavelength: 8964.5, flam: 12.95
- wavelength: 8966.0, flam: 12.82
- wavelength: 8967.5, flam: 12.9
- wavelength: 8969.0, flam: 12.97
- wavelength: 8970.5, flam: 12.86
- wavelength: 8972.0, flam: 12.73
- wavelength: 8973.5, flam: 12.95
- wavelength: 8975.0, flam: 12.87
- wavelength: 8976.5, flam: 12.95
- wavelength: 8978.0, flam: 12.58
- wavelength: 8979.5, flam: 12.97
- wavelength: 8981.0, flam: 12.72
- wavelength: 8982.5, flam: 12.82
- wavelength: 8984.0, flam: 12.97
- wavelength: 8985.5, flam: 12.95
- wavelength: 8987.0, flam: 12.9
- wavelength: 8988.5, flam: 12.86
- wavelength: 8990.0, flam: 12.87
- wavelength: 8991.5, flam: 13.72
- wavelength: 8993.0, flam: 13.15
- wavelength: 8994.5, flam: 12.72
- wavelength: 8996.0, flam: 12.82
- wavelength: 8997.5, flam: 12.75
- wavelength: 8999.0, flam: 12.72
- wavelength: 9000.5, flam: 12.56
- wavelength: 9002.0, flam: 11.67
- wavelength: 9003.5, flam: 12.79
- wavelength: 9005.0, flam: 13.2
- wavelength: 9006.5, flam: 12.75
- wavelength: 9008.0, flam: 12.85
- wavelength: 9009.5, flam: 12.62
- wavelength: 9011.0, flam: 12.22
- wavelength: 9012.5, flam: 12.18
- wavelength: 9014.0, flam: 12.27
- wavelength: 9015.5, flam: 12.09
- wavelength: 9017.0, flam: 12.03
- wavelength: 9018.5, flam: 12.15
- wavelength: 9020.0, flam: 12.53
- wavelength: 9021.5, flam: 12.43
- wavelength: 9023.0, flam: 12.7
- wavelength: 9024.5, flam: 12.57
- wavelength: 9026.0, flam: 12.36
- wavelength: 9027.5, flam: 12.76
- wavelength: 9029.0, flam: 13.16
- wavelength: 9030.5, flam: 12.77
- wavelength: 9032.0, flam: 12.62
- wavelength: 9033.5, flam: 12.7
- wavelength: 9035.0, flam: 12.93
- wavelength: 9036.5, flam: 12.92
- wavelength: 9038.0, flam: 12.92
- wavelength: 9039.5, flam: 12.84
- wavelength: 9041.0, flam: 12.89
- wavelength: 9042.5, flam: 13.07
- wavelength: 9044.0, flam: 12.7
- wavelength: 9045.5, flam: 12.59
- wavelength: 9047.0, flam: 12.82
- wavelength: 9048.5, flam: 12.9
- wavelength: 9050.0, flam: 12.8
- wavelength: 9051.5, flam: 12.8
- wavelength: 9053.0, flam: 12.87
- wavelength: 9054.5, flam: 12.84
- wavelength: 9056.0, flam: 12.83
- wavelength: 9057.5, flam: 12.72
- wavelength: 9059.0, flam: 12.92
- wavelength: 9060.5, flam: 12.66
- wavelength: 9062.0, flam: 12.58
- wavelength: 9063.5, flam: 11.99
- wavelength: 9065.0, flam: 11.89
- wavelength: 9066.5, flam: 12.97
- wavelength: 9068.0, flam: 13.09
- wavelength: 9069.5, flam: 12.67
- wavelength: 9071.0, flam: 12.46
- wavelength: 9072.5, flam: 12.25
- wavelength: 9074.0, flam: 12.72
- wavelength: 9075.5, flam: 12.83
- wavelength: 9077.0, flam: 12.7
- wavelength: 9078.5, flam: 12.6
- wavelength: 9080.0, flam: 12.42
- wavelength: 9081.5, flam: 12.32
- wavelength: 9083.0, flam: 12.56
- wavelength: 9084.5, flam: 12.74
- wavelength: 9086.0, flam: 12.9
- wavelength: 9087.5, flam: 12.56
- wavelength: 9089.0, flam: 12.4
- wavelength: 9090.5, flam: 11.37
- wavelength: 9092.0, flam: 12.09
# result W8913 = -0.02 mag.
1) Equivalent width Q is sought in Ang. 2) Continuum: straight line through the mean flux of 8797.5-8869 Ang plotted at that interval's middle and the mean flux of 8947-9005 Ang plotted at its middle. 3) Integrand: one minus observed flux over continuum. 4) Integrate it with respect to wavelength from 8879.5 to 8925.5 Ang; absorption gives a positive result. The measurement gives -0.5 Ang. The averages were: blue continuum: 13.2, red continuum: 12.9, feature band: 13.2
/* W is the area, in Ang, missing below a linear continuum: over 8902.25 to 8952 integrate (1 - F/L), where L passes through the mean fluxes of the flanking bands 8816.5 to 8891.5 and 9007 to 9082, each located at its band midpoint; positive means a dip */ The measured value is -0.2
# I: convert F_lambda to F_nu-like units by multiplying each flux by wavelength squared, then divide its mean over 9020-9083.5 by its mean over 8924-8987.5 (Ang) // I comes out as 1.00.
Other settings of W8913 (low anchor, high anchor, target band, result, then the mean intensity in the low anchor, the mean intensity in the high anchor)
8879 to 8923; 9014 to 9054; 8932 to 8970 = 0.00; 13.2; 12.7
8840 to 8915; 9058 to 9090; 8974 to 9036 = 0.01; 13.1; 12.6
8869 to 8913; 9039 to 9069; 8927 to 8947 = 0.01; 13.1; 12.7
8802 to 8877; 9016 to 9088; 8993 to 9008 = 0.01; 13.1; 12.7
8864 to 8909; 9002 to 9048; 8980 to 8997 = -0.02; 13.1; 12.6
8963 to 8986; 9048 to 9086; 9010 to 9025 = 0.04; 12.9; 12.6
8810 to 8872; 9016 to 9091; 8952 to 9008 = 0.00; 13.2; 12.6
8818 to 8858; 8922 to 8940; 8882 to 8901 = -0.01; 13.3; 12.9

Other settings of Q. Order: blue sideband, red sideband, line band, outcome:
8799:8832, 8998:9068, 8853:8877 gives 0.1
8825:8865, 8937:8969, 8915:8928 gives -0.1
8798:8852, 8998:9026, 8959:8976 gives -0.4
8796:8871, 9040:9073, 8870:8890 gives -0.2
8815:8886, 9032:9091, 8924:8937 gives 0.1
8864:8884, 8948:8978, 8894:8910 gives -0.1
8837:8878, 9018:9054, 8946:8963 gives 0.0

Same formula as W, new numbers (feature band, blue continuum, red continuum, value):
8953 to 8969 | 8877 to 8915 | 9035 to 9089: -0.04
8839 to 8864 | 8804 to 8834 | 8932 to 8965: -0.23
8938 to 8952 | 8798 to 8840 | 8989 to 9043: -0.04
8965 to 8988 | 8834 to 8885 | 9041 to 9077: 0.02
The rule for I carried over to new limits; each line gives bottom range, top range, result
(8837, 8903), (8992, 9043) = 1.00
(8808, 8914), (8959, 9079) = 1.00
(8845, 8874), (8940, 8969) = 1.01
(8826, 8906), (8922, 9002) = 1.00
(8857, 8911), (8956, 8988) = 1.01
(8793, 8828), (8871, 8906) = 1.02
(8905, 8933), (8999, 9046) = 0.99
